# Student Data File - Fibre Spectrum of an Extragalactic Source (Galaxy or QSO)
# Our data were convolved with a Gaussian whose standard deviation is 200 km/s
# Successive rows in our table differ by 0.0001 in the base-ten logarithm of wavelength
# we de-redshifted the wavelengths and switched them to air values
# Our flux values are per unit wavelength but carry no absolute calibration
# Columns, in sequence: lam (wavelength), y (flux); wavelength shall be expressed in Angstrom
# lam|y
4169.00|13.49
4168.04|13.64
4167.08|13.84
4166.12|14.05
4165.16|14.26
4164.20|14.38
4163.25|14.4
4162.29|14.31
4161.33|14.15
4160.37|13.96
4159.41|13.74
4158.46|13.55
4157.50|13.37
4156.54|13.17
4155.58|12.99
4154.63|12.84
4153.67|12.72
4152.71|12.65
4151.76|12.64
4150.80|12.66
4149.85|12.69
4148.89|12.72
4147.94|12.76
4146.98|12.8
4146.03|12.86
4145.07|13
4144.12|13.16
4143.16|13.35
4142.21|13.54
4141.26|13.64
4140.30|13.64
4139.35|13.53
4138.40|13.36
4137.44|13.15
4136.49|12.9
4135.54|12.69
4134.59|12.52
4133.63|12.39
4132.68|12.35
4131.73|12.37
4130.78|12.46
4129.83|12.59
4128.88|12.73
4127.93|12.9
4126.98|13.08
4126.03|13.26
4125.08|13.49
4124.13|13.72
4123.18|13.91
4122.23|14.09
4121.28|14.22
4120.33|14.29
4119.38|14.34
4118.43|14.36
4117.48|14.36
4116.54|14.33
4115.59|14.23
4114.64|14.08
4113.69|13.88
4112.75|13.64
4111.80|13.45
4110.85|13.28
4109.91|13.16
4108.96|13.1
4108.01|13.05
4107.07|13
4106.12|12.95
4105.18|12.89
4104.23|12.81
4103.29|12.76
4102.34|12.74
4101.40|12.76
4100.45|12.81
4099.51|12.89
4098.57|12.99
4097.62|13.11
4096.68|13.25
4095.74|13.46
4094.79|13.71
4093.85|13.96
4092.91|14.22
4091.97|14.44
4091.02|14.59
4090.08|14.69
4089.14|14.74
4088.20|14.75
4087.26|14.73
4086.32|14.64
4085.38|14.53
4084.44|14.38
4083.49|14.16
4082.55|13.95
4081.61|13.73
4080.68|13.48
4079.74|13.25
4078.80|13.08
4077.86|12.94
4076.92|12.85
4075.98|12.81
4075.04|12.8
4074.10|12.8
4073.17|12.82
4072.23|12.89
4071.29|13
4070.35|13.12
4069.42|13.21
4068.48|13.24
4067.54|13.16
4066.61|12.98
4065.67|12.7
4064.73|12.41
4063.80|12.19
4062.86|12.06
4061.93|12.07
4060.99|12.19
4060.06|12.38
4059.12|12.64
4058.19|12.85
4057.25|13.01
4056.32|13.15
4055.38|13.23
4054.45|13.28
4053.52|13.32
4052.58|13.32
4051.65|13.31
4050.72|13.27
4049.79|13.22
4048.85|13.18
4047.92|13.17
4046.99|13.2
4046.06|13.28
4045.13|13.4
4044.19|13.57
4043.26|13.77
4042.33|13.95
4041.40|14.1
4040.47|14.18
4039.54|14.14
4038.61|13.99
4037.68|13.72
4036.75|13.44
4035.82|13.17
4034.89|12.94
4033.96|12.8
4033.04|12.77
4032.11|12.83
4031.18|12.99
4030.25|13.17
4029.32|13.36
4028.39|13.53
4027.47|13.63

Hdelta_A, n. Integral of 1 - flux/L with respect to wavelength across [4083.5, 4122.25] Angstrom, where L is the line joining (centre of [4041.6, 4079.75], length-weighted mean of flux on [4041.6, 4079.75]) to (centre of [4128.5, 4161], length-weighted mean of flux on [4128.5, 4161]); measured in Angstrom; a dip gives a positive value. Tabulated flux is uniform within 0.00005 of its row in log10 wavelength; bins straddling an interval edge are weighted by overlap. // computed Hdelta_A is -2.2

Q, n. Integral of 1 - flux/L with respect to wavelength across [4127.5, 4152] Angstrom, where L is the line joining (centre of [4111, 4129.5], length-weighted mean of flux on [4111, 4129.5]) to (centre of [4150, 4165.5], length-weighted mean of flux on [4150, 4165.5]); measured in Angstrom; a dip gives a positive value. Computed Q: 1.3 Angstrom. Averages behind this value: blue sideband 13.8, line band 12.9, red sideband 13.5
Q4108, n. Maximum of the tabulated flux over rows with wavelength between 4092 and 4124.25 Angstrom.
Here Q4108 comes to 14.36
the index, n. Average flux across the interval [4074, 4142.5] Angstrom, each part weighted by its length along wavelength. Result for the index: 13.5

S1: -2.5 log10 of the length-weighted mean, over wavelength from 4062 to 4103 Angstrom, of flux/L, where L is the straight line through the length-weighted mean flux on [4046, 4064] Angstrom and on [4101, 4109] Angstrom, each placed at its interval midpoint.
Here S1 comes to -0.04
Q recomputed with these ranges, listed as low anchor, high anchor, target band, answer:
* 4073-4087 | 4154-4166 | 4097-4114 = 0.66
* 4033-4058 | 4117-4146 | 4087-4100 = -0.58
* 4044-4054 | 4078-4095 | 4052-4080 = 1.68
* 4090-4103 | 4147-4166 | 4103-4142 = 0.28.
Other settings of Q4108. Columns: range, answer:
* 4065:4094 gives 14.75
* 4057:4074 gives 13.24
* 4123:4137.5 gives 13.91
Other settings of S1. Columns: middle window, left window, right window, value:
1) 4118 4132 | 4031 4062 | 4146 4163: -0.022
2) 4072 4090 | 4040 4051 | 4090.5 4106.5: -0.024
